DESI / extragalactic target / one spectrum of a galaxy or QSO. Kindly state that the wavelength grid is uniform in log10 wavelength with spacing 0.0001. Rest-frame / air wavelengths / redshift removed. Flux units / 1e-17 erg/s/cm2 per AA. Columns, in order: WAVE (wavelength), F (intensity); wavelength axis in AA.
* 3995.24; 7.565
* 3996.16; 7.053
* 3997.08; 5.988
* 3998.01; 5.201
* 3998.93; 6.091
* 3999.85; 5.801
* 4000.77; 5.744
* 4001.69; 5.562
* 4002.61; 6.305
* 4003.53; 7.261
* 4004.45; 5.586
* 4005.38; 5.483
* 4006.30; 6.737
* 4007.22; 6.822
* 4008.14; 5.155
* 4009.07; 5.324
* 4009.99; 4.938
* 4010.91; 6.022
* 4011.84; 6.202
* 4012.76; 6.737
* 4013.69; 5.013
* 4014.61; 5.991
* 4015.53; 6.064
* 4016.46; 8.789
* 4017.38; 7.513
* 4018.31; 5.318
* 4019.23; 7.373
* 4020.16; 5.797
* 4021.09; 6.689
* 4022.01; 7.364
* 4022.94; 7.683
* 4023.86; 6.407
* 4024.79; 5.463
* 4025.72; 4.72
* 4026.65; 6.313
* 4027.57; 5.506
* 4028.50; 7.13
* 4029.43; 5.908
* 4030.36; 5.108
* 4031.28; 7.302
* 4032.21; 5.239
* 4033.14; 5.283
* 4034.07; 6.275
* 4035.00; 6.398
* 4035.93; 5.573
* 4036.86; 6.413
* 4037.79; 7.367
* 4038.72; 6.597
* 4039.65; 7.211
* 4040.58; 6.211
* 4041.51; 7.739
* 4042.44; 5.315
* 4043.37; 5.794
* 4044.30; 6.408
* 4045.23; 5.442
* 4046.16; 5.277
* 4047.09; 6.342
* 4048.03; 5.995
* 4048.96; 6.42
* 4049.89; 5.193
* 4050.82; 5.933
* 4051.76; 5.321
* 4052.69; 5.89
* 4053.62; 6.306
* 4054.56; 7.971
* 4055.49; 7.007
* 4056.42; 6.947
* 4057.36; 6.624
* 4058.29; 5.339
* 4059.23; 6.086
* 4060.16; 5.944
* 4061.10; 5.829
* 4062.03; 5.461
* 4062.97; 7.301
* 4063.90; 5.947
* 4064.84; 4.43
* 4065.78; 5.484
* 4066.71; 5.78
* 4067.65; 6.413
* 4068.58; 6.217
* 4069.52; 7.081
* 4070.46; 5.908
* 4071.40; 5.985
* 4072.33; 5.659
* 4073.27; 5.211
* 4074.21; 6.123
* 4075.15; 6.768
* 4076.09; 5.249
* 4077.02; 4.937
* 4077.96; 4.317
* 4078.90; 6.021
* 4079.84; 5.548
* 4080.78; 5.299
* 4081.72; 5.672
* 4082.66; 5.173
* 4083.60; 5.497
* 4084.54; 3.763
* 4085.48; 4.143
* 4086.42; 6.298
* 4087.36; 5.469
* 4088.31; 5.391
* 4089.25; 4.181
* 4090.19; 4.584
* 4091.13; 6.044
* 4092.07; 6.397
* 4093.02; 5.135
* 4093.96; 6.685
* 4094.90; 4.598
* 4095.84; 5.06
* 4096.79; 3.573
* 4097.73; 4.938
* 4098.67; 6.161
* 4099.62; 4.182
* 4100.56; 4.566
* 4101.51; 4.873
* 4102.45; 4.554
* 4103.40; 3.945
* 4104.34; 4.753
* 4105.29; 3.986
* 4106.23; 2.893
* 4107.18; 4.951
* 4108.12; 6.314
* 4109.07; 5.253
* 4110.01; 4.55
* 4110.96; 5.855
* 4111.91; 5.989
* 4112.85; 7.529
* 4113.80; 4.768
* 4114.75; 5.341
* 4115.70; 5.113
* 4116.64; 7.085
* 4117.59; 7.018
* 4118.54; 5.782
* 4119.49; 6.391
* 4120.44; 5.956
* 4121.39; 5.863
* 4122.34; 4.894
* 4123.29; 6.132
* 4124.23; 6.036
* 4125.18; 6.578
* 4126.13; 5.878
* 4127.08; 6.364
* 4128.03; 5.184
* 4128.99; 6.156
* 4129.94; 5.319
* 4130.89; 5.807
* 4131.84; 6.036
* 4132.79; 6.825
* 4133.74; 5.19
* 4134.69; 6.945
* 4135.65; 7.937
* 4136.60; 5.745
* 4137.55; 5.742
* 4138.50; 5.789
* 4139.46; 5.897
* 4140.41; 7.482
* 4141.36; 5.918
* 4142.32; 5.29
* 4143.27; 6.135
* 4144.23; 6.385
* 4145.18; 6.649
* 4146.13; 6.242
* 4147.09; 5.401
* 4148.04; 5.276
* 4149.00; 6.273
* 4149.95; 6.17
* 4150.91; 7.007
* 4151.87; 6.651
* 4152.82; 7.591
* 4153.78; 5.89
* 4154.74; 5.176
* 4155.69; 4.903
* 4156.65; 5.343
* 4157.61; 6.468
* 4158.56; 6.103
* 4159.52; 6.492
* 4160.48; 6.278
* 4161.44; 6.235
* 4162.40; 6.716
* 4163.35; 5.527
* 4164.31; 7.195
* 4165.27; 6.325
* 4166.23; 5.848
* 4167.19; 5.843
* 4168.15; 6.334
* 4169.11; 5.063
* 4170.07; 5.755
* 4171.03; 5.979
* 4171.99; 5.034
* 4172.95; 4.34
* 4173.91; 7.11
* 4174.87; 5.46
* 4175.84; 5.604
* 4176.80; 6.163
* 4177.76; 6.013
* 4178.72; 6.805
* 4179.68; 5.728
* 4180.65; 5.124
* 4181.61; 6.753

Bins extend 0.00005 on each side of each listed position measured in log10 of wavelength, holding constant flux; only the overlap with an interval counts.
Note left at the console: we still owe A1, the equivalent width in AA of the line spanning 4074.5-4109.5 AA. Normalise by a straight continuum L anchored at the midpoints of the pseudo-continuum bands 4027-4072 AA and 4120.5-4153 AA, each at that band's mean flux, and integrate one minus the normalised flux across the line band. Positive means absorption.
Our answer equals 6.1 AA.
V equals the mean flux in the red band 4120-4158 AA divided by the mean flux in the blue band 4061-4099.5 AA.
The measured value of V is 1.1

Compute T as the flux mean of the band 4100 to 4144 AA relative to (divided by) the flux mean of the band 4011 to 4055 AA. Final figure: 0.91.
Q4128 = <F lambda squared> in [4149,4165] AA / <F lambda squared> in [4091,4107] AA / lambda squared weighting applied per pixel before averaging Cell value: 1.3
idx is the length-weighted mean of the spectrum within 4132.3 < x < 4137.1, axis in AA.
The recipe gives 6.53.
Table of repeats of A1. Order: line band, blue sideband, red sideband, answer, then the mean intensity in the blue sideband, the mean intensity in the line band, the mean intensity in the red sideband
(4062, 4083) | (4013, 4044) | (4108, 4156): 1.6 AA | 6.33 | 5.75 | 6.04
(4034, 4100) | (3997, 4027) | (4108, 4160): 3.5 AA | 6.17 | 5.79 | 6.04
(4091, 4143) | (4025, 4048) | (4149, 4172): 4.1 AA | 6.11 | 5.62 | 6.11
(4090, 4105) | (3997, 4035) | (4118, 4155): 2.7 AA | 6.13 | 5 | 6.11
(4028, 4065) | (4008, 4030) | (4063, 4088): -1.6 AA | 6.23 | 6.17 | 5.58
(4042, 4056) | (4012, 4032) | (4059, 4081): 0.0 AA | 6.37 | 6.05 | 5.79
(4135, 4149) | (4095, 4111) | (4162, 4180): -1.9 AA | 4.7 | 6.15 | 5.94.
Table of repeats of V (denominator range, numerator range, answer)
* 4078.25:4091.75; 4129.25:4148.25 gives 1.17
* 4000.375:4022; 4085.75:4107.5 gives 0.79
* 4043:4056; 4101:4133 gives 0.91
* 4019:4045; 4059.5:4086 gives 0.89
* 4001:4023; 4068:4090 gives 0.87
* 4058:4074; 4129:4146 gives 1.05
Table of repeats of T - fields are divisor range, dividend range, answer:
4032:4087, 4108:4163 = 1.02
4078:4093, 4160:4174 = 1.13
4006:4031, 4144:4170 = 0.98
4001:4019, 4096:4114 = 0.80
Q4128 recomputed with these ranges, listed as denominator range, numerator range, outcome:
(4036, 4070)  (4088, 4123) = 0.88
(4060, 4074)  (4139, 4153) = 1.10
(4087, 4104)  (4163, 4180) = 1.22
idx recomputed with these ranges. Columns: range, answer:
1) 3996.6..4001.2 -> 5.76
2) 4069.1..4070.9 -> 6.48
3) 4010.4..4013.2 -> 6.29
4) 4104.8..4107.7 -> 3.99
